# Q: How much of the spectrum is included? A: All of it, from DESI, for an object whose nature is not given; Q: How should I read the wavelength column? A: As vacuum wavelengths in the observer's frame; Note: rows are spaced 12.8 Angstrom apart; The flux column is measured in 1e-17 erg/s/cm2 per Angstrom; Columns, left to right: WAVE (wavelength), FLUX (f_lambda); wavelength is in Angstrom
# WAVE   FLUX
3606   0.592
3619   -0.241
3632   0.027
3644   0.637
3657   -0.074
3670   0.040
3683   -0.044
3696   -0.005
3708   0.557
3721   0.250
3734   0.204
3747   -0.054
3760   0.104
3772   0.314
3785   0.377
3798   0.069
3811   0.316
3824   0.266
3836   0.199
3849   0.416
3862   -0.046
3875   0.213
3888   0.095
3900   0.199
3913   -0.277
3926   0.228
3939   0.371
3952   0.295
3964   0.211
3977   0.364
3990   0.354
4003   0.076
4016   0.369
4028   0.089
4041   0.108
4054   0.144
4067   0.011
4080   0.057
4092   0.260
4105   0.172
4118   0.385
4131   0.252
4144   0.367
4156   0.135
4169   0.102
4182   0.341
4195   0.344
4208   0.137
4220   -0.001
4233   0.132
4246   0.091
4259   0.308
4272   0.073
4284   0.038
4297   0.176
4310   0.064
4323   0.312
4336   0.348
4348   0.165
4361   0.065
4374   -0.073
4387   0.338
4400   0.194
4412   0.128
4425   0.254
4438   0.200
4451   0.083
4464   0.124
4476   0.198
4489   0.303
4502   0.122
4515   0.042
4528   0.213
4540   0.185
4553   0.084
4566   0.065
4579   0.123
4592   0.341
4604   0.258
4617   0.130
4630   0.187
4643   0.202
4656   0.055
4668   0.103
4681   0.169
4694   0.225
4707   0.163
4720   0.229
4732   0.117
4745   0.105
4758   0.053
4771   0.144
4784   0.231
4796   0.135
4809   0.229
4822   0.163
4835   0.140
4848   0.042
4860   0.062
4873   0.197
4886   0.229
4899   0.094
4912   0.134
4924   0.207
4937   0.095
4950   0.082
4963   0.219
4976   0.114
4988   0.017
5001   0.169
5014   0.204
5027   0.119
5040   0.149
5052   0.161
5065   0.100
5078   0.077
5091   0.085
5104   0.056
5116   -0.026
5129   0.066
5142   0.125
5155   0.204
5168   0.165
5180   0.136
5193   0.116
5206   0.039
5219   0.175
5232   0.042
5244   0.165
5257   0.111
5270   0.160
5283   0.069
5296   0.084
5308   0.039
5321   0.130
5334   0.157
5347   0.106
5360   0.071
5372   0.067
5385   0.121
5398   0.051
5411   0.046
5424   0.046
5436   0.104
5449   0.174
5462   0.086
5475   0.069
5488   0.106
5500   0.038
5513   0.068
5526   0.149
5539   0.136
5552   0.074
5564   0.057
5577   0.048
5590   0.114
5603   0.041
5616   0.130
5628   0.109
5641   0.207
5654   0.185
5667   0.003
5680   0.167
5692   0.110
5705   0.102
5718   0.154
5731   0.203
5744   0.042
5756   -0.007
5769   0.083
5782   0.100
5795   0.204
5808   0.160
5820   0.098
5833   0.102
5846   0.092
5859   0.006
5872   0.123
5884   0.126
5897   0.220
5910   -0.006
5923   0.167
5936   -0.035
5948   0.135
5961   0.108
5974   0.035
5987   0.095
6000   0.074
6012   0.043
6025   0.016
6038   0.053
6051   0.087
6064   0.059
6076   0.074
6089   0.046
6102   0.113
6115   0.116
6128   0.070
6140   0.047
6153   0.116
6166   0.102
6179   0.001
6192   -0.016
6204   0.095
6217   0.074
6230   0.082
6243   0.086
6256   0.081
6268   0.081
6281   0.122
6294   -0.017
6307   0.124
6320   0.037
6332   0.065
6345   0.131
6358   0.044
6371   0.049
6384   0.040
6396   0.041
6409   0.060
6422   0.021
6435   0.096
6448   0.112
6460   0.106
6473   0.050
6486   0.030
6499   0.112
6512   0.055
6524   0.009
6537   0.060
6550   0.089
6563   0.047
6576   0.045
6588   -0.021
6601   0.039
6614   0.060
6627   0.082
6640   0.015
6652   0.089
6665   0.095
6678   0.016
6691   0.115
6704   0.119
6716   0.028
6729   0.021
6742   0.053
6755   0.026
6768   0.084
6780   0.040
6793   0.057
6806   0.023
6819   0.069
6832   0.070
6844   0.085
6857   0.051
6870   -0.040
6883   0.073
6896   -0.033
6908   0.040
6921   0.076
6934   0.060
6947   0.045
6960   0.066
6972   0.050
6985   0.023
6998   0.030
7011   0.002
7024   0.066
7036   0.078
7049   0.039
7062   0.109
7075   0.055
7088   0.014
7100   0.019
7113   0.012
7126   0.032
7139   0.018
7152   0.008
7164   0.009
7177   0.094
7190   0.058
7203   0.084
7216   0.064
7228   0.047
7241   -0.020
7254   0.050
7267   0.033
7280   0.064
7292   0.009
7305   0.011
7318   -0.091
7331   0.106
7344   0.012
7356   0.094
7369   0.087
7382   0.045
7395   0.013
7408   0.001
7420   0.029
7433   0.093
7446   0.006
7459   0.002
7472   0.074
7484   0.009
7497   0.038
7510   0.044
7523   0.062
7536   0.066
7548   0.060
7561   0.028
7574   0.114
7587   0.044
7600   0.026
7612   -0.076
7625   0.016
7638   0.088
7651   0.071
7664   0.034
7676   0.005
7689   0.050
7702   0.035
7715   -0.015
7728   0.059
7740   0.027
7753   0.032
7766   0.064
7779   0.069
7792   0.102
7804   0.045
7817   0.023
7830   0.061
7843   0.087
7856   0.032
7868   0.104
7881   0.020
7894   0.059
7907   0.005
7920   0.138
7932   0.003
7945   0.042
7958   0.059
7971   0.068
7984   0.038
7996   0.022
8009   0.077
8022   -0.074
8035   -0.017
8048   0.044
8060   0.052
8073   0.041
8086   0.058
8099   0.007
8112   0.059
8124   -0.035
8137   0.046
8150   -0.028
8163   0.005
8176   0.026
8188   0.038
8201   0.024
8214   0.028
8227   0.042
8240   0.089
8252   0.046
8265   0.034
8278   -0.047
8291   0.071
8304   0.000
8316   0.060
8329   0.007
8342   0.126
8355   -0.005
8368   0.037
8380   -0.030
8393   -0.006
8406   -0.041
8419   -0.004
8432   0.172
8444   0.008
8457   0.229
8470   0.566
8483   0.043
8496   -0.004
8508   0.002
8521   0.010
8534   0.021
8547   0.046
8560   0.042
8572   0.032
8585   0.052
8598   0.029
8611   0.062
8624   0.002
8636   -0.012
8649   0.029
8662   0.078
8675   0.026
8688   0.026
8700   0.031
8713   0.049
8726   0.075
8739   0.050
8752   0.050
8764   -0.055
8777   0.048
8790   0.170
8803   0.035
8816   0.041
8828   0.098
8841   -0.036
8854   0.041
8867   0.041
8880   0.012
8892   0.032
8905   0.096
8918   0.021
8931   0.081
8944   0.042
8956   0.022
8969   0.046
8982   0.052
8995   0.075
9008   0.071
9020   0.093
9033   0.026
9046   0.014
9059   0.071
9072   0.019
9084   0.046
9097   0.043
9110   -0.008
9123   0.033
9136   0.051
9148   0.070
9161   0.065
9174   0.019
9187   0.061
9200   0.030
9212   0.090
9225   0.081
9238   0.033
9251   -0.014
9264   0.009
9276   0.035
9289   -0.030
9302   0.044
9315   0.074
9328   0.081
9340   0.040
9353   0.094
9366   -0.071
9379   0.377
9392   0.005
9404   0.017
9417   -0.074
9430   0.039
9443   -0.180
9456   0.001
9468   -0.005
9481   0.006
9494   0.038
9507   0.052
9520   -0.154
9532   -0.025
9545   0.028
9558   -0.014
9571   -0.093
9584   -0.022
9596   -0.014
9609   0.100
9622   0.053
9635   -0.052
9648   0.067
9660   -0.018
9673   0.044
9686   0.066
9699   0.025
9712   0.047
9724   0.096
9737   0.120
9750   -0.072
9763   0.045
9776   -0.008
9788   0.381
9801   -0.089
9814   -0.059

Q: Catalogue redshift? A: 1.27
